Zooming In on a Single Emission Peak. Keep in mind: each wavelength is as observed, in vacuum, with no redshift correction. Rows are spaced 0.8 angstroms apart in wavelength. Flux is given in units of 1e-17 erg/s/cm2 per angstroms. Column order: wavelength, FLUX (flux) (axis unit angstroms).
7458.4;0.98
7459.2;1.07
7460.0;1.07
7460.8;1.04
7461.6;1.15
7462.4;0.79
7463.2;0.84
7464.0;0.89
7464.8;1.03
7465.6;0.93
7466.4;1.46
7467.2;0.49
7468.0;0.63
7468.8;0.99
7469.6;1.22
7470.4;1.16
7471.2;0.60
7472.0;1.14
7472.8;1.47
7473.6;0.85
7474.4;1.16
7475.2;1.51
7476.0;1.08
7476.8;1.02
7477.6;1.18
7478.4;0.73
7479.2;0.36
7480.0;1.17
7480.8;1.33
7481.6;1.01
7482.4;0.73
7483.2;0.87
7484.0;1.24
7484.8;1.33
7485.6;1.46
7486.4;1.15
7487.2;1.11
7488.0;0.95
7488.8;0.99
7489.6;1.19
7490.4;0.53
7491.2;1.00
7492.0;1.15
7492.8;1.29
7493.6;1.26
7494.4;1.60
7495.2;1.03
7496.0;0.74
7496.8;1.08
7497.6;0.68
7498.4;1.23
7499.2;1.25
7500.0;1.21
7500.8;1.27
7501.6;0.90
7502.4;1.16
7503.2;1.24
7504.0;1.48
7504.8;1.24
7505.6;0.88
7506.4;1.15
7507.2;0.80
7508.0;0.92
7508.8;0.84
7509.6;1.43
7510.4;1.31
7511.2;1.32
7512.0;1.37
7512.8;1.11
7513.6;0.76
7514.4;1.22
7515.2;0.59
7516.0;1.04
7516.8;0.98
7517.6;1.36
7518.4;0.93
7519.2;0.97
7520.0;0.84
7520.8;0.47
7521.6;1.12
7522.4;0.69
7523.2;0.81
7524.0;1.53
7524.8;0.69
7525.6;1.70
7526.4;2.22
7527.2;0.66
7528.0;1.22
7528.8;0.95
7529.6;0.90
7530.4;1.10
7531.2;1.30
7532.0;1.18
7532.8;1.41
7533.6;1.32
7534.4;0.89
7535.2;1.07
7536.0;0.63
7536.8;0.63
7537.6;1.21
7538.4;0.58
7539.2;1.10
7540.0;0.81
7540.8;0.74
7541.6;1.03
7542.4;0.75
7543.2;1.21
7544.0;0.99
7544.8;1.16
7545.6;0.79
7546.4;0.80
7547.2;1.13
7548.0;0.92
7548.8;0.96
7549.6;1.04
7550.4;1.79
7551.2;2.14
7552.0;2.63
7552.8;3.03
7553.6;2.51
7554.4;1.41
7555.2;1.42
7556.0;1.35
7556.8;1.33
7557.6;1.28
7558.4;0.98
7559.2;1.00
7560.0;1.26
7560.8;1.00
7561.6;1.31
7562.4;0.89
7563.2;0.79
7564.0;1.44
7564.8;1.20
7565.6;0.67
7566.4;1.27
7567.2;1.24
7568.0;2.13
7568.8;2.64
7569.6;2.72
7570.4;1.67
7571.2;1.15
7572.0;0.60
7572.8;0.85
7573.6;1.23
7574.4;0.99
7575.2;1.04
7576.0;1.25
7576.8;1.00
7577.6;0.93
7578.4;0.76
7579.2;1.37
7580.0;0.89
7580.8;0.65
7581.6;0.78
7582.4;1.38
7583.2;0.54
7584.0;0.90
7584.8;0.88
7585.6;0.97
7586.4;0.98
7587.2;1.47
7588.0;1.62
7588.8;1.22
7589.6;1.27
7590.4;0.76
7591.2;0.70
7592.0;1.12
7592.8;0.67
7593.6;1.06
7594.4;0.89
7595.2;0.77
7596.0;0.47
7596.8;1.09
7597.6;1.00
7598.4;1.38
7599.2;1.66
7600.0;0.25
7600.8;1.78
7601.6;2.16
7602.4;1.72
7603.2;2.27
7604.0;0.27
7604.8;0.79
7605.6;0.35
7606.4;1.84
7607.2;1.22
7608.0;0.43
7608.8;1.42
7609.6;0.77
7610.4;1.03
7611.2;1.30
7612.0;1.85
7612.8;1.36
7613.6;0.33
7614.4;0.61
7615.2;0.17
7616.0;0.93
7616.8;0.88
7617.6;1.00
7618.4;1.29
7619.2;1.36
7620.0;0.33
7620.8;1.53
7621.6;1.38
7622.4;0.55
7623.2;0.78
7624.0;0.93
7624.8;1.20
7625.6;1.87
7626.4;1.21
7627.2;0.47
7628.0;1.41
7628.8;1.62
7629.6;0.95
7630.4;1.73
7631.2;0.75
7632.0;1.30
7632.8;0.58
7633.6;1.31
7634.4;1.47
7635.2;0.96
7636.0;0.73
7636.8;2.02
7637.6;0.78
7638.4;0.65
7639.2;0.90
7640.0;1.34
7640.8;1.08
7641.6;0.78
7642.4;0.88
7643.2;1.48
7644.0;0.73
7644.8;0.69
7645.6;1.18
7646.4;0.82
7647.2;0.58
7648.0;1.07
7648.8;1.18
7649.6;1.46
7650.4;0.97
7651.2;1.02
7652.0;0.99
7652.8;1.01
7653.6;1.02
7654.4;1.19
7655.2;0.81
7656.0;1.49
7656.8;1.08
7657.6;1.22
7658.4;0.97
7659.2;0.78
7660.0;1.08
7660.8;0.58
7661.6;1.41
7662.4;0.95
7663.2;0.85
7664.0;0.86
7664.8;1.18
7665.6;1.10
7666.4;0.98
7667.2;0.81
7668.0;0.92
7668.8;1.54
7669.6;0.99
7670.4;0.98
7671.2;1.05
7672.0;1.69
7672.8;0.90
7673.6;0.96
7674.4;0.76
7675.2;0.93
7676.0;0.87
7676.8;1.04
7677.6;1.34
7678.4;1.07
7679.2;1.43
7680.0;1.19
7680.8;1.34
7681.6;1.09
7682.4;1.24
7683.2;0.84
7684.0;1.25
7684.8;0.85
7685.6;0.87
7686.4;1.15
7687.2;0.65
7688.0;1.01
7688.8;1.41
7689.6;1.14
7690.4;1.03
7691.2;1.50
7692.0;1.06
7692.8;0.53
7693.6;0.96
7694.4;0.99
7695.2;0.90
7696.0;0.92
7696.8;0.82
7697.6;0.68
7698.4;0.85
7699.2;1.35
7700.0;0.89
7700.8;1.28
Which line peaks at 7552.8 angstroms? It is [S II]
